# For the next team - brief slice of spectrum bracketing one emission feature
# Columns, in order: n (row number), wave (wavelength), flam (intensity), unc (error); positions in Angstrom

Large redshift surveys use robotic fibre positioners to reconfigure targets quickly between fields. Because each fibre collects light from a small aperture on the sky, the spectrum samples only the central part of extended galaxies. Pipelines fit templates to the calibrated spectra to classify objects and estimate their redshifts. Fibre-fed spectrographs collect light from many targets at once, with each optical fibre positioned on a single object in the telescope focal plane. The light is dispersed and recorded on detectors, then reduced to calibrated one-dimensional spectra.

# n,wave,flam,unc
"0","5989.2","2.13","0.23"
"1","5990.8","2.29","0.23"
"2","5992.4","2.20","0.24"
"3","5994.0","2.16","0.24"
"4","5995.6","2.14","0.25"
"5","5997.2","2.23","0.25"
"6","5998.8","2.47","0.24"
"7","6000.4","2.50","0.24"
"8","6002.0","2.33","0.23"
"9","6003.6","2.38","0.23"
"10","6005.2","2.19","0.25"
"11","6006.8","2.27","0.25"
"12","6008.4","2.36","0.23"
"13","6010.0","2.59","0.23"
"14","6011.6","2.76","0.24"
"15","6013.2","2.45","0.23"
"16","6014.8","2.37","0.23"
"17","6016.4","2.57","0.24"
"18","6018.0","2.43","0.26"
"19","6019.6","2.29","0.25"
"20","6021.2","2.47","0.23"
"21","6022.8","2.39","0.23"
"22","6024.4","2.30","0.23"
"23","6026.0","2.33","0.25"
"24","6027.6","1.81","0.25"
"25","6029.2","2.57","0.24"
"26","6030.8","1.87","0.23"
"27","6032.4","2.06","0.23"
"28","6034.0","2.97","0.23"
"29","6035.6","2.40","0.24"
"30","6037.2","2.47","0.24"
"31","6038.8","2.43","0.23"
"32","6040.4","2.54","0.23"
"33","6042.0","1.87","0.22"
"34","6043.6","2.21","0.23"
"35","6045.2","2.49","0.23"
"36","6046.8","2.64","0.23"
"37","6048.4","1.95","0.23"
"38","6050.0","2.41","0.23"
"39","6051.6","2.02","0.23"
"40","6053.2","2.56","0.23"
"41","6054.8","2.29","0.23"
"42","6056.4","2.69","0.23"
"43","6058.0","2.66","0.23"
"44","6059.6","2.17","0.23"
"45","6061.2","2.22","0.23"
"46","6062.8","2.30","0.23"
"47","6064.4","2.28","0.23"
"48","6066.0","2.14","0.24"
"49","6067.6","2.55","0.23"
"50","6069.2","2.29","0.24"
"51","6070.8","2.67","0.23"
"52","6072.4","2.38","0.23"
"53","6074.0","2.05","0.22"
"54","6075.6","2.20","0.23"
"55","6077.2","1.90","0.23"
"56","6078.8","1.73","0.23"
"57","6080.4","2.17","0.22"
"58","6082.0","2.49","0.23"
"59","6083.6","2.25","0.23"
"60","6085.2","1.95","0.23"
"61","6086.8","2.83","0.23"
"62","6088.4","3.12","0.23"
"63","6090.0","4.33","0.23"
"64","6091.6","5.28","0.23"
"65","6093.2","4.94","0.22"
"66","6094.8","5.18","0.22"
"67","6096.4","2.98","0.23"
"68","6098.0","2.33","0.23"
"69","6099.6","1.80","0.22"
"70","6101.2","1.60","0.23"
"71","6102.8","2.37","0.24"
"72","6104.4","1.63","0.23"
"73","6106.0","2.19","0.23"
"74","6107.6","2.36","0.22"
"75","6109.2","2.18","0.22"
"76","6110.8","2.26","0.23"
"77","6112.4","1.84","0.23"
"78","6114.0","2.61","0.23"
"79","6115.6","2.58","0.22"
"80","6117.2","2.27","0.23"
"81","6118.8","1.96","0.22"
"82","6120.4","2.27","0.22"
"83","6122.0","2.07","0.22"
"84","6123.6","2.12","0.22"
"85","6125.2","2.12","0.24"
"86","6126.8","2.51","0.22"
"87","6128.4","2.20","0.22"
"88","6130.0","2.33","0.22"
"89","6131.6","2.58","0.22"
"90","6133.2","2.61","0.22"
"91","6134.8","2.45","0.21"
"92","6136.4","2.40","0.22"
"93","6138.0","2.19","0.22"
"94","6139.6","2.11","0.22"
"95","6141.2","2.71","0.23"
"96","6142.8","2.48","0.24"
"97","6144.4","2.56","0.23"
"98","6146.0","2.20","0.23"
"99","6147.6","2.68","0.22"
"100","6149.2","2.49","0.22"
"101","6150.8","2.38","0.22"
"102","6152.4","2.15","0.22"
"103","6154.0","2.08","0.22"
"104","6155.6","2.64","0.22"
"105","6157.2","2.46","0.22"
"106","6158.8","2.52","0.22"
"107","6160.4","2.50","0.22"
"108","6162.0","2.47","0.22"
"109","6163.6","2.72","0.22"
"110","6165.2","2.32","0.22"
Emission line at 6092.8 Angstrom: H-beta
